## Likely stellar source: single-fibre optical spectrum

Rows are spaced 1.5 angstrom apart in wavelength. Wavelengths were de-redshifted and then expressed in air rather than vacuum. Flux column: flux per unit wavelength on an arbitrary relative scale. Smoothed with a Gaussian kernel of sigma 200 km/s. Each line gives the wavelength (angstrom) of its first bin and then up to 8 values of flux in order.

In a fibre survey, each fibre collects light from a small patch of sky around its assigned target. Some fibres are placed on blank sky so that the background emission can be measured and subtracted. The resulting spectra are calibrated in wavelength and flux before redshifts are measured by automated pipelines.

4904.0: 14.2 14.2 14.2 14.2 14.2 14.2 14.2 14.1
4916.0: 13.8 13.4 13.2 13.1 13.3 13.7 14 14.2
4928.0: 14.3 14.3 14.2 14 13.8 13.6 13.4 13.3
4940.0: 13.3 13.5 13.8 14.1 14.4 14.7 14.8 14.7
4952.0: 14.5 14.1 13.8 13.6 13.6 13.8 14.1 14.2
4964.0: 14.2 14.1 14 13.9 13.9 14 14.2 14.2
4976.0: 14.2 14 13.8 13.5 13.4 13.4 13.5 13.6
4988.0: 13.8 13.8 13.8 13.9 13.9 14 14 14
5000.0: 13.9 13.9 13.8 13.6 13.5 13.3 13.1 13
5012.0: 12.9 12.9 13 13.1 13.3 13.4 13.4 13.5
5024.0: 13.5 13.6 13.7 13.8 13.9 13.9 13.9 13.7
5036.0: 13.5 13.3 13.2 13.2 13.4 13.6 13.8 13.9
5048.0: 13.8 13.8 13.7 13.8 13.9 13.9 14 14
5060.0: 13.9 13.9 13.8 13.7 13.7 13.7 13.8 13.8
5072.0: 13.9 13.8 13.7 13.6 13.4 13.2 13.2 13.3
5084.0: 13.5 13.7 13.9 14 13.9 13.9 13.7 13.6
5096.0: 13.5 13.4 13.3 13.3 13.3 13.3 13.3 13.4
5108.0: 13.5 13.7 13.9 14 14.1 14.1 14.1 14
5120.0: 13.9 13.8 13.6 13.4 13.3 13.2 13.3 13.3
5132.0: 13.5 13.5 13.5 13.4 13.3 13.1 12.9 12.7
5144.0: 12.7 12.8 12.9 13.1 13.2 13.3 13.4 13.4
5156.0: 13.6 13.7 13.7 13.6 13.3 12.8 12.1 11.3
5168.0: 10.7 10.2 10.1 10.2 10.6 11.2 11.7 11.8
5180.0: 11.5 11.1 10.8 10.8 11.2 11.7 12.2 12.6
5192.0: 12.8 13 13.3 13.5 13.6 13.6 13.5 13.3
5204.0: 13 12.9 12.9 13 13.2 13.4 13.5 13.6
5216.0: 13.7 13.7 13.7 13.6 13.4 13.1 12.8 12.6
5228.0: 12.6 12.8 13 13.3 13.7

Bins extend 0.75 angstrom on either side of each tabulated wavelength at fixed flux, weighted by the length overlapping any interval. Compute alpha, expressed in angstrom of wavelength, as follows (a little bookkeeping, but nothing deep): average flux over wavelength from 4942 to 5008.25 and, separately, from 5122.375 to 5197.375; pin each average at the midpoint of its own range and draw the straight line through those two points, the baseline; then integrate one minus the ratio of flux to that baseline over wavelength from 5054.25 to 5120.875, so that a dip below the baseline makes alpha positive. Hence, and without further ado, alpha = -3.2 angstrom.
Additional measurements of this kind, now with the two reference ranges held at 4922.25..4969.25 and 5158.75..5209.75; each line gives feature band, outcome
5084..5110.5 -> -1.5 angstrom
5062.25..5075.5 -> -0.7 angstrom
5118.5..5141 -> -1.5 angstrom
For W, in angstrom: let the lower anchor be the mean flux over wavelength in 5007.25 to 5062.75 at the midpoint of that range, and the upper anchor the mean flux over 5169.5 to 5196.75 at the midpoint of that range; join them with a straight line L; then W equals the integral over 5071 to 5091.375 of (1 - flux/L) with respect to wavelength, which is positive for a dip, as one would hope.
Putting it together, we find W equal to -1.1 angstrom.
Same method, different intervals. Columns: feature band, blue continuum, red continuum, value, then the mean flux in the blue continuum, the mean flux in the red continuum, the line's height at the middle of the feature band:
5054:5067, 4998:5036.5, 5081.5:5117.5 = -0.3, 13.5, 13.6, 13.6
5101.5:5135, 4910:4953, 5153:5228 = -1.8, 13.9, 12.6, 12.9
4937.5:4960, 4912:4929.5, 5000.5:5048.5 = -0.5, 13.8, 13.5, 13.7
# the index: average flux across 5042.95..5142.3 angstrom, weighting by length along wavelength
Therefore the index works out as 13.6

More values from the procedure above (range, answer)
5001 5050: 13.5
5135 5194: 12.3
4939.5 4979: 14.1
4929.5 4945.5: 13.7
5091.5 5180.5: 13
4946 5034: 13.8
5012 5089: 13.6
